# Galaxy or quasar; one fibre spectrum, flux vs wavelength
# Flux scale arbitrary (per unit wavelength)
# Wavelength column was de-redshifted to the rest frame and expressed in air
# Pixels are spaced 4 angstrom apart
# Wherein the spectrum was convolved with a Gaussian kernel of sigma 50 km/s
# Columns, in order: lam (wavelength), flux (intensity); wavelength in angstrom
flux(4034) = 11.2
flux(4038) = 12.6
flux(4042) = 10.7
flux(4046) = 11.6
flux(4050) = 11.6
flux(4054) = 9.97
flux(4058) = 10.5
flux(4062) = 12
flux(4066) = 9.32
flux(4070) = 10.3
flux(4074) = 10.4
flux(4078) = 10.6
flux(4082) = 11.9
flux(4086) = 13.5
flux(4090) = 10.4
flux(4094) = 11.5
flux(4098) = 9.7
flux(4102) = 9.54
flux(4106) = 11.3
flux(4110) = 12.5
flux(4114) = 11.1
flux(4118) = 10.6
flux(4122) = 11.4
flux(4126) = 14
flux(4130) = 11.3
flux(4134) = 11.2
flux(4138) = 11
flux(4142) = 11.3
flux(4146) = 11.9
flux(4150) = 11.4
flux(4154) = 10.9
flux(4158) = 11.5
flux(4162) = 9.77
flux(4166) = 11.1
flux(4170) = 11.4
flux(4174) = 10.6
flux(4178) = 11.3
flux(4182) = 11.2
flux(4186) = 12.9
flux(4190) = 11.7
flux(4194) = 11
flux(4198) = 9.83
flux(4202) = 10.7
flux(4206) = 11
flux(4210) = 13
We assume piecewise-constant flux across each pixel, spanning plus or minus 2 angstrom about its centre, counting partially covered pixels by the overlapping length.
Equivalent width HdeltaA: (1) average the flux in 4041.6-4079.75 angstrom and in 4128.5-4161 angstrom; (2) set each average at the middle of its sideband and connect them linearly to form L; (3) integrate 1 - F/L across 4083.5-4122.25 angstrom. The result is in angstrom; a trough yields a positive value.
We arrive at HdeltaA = -0.6 angstrom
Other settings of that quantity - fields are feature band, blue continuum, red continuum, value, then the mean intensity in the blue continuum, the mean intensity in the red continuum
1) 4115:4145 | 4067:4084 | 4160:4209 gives -1.77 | 10.7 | 11.1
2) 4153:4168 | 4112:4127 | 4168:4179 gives 0.54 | 11.6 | 11.1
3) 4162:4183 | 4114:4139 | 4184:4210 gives 0.78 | 11.6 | 11.3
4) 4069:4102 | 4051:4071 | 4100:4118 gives -0.60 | 10.5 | 11.1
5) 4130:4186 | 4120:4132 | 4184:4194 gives 4.36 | 12.2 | 12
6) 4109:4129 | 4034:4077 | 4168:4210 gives -1.43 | 10.9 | 11.3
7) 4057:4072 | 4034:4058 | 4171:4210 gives 0.92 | 11.2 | 11.2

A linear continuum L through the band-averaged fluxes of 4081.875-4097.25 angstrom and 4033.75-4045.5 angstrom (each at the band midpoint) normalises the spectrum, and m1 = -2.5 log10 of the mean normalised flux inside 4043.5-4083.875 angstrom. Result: 0.08 mag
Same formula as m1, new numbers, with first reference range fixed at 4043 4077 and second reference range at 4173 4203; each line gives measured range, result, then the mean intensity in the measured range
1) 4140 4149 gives -0.05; 11.6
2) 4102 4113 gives -0.05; 11.4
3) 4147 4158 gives -0.02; 11.3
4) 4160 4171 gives 0.04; 10.7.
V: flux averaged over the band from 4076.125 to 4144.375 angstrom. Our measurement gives 11.3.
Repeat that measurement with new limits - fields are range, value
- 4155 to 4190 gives 11.2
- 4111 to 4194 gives 11.4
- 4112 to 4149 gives 11.5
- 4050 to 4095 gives 11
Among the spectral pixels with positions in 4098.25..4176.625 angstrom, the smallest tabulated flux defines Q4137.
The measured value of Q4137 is 9.54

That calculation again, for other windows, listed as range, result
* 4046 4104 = 9.32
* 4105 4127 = 10.6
